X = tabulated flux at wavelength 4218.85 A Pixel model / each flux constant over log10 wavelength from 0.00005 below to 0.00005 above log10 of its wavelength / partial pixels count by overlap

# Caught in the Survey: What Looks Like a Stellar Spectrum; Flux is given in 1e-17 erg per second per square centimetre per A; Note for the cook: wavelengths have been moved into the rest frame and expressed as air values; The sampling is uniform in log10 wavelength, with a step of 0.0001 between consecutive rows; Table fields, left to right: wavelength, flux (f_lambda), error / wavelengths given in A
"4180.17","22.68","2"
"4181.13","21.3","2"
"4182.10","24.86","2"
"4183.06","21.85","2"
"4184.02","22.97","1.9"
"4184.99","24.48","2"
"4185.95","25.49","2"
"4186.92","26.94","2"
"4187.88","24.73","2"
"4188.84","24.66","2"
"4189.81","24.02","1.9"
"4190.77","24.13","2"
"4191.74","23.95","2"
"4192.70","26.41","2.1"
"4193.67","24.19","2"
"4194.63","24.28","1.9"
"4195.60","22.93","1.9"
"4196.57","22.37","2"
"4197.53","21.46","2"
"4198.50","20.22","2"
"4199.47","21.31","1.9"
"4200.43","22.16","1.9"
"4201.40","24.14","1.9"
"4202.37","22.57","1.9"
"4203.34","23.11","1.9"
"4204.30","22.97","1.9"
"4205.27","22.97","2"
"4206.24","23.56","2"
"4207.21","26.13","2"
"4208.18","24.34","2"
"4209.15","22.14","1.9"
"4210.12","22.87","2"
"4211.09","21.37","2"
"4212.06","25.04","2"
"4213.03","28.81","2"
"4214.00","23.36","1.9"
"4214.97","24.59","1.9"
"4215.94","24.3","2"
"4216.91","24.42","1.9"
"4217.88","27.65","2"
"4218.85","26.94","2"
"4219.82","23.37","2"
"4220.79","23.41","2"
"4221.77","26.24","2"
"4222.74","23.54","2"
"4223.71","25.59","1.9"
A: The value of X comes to 26.94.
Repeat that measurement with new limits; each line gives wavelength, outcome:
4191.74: 23.95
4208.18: 24.34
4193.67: 24.19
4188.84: 24.66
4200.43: 22.16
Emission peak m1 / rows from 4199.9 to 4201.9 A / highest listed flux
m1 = 24.14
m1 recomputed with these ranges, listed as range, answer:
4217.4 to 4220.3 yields 27.65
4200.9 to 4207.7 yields 26.13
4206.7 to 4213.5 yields 28.81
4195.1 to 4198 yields 22.93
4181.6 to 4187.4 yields 26.94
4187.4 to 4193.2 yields 26.41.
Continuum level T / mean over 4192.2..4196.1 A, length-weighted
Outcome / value 24.4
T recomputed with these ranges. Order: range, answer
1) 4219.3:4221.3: 23.4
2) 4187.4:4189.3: 24.8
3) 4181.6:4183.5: 23.3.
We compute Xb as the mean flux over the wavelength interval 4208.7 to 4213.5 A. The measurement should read 24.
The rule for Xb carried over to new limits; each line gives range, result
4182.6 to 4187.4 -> 24.3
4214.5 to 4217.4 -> 24.5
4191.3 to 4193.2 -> 25.2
